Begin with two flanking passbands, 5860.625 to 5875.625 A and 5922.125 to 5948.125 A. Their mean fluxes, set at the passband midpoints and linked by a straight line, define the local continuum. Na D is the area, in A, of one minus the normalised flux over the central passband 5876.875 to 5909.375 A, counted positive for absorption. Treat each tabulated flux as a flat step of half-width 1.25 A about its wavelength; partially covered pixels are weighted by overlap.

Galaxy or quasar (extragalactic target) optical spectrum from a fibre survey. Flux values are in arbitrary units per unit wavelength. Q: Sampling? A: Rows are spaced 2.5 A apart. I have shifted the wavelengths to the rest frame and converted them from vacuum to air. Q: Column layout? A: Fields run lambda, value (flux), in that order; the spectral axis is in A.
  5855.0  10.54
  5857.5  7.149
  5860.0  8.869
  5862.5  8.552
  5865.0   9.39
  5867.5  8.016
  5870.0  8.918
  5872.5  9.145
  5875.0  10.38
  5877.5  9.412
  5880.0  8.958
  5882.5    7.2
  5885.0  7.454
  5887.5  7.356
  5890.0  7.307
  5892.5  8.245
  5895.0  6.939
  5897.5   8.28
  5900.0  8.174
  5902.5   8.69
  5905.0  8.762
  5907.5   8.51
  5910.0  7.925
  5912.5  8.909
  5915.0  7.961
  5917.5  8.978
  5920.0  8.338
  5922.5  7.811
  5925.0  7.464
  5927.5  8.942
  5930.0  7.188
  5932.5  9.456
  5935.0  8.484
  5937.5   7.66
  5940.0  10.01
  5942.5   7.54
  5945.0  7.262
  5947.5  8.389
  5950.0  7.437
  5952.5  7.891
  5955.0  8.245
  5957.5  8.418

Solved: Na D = 2.4 A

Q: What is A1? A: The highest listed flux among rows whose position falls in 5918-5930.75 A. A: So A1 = 8.942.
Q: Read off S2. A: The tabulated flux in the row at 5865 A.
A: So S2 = 9.39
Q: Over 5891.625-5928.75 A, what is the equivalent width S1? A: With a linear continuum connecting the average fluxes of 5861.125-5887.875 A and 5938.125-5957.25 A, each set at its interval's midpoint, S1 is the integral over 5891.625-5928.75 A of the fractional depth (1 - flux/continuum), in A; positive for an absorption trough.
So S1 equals 0.6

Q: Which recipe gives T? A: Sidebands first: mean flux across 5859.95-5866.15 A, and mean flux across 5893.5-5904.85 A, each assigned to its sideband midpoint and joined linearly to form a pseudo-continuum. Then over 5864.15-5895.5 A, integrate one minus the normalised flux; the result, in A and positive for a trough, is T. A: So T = 0.7 A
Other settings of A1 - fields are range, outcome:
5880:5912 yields 8.958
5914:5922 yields 8.978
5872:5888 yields 10.38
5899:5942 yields 10.01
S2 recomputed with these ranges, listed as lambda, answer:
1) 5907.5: 8.51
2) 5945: 7.262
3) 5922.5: 7.811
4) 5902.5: 8.69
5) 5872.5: 9.145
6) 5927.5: 8.942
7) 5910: 7.925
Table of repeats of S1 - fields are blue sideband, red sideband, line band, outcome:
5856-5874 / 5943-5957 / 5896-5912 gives -0.2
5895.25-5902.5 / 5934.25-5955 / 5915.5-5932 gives -0.1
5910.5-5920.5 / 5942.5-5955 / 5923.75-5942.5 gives -0.6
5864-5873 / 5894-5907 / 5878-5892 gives 1.2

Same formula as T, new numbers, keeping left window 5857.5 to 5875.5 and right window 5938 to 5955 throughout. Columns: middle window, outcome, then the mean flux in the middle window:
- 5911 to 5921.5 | -0.2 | 8.51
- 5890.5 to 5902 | 0.9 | 7.92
